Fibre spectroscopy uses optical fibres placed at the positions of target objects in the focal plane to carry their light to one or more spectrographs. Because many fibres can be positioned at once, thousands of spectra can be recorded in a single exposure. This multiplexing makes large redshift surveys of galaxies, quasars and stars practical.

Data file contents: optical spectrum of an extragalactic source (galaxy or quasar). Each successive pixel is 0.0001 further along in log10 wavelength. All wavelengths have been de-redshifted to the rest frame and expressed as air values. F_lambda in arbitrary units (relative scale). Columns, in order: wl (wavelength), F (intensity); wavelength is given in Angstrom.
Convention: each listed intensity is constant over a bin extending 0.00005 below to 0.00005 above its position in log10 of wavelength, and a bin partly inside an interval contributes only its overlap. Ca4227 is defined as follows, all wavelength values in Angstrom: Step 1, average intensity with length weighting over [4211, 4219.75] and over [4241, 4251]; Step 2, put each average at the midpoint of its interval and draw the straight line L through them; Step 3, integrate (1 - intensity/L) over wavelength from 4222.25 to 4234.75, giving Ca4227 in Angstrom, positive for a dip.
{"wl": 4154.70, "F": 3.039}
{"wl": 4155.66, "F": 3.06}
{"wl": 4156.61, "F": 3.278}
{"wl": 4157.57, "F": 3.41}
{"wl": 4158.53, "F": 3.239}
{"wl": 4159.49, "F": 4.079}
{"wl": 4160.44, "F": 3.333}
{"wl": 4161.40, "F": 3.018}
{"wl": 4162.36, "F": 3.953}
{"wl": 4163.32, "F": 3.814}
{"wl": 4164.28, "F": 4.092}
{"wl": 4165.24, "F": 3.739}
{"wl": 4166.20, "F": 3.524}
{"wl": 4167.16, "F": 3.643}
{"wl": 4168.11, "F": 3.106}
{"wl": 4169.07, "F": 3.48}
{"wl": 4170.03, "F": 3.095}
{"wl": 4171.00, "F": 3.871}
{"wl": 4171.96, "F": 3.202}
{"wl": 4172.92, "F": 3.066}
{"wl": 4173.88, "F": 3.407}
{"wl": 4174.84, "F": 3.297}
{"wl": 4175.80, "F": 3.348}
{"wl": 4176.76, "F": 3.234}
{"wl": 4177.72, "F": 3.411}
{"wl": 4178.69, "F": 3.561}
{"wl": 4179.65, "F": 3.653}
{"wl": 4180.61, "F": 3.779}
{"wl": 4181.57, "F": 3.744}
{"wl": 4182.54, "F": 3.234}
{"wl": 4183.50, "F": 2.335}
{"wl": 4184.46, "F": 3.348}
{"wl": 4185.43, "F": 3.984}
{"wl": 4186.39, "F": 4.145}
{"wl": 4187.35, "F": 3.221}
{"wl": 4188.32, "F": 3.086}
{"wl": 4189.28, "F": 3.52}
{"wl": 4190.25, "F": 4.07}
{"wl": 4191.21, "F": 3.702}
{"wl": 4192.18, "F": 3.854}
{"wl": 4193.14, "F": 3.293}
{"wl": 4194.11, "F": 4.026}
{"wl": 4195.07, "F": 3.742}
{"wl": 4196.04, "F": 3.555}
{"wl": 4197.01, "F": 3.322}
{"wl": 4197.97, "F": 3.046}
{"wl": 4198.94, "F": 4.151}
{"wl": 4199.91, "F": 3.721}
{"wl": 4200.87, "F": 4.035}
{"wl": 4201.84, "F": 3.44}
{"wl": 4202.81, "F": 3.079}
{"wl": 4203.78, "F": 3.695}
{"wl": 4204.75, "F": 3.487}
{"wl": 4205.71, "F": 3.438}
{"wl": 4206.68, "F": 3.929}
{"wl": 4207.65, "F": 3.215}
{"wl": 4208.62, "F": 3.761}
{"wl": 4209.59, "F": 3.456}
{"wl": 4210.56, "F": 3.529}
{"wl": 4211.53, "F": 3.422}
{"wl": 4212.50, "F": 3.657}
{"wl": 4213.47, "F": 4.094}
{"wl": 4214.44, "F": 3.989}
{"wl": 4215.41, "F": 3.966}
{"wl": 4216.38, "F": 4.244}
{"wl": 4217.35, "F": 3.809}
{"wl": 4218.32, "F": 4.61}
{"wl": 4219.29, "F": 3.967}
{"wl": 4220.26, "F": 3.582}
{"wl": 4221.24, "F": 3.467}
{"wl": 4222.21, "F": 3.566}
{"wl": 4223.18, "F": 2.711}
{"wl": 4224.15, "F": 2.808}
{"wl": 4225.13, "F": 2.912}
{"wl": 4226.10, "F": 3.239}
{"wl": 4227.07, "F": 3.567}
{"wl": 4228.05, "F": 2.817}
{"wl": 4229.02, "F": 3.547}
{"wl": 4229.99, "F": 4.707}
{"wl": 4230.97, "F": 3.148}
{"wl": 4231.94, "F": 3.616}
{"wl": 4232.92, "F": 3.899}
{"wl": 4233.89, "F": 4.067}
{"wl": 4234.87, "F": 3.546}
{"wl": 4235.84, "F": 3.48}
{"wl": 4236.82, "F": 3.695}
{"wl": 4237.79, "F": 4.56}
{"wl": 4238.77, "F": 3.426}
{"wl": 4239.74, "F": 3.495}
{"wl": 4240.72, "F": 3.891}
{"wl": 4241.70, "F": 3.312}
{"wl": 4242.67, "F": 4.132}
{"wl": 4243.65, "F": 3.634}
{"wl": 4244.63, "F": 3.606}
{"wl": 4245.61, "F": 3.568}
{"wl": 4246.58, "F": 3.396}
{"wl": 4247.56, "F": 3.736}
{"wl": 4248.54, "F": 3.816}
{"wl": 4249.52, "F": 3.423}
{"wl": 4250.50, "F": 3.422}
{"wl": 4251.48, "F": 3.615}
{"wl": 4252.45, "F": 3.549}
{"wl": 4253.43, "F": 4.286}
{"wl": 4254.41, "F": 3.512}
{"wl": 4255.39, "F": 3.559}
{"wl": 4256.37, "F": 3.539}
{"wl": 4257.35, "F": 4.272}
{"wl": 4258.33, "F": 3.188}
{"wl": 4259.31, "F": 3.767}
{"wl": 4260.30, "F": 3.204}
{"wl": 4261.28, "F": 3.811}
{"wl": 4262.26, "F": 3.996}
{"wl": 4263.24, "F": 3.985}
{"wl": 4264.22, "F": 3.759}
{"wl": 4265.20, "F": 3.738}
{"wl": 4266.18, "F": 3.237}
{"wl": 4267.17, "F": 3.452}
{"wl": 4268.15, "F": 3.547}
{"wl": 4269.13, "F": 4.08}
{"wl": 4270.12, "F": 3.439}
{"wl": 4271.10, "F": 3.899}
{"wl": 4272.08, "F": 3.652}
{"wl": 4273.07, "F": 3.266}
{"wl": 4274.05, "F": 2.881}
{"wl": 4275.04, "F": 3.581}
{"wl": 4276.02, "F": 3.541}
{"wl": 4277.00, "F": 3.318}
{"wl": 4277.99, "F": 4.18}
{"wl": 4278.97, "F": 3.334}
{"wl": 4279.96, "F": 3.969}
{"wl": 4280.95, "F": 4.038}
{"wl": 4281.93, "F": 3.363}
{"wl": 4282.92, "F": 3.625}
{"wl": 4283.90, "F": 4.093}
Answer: 1.3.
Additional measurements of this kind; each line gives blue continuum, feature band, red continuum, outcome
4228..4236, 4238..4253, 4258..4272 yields 0.25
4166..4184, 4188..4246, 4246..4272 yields -1.97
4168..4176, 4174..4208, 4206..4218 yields -0.03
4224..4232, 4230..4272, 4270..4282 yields -2.48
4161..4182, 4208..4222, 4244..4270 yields -0.92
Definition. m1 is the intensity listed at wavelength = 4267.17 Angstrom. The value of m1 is 3.452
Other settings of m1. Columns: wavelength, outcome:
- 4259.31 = 3.767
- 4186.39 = 4.145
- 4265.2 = 3.738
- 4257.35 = 4.272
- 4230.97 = 3.148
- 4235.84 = 3.48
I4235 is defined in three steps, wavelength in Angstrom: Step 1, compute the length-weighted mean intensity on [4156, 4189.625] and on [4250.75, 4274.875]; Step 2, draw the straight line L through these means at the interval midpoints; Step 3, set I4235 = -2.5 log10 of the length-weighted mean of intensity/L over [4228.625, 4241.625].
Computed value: -0.05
